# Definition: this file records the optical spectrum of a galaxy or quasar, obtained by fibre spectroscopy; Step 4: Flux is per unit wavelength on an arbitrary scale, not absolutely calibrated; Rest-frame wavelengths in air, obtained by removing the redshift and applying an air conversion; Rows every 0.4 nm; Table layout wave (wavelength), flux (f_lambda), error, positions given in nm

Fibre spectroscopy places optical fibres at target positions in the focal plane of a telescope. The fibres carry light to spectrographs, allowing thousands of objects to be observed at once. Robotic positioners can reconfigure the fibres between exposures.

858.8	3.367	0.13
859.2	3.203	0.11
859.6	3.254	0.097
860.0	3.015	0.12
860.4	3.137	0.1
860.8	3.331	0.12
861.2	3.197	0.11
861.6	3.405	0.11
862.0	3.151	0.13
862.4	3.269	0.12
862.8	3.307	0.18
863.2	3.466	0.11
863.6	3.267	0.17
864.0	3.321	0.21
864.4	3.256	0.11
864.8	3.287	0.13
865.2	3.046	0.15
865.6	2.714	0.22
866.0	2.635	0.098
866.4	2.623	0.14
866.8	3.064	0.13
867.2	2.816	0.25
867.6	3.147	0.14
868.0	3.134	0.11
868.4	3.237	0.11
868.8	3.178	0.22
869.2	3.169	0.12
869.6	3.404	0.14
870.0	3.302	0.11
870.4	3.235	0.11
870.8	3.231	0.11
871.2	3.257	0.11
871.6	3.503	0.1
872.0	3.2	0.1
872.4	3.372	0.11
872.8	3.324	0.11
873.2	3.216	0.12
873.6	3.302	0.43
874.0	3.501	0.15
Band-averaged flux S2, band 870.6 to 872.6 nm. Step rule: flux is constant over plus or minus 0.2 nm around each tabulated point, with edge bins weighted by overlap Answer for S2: 3.31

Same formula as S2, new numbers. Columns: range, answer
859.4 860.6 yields 3.14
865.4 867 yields 2.76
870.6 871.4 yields 3.24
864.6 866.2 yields 2.92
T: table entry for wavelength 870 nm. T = 3.302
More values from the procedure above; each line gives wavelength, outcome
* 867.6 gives 3.147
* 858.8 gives 3.367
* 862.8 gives 3.307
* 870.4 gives 3.235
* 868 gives 3.134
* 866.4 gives 2.623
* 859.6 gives 3.254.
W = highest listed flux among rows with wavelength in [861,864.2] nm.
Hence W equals 3.466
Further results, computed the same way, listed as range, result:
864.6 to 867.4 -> 3.287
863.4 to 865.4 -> 3.321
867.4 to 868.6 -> 3.237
